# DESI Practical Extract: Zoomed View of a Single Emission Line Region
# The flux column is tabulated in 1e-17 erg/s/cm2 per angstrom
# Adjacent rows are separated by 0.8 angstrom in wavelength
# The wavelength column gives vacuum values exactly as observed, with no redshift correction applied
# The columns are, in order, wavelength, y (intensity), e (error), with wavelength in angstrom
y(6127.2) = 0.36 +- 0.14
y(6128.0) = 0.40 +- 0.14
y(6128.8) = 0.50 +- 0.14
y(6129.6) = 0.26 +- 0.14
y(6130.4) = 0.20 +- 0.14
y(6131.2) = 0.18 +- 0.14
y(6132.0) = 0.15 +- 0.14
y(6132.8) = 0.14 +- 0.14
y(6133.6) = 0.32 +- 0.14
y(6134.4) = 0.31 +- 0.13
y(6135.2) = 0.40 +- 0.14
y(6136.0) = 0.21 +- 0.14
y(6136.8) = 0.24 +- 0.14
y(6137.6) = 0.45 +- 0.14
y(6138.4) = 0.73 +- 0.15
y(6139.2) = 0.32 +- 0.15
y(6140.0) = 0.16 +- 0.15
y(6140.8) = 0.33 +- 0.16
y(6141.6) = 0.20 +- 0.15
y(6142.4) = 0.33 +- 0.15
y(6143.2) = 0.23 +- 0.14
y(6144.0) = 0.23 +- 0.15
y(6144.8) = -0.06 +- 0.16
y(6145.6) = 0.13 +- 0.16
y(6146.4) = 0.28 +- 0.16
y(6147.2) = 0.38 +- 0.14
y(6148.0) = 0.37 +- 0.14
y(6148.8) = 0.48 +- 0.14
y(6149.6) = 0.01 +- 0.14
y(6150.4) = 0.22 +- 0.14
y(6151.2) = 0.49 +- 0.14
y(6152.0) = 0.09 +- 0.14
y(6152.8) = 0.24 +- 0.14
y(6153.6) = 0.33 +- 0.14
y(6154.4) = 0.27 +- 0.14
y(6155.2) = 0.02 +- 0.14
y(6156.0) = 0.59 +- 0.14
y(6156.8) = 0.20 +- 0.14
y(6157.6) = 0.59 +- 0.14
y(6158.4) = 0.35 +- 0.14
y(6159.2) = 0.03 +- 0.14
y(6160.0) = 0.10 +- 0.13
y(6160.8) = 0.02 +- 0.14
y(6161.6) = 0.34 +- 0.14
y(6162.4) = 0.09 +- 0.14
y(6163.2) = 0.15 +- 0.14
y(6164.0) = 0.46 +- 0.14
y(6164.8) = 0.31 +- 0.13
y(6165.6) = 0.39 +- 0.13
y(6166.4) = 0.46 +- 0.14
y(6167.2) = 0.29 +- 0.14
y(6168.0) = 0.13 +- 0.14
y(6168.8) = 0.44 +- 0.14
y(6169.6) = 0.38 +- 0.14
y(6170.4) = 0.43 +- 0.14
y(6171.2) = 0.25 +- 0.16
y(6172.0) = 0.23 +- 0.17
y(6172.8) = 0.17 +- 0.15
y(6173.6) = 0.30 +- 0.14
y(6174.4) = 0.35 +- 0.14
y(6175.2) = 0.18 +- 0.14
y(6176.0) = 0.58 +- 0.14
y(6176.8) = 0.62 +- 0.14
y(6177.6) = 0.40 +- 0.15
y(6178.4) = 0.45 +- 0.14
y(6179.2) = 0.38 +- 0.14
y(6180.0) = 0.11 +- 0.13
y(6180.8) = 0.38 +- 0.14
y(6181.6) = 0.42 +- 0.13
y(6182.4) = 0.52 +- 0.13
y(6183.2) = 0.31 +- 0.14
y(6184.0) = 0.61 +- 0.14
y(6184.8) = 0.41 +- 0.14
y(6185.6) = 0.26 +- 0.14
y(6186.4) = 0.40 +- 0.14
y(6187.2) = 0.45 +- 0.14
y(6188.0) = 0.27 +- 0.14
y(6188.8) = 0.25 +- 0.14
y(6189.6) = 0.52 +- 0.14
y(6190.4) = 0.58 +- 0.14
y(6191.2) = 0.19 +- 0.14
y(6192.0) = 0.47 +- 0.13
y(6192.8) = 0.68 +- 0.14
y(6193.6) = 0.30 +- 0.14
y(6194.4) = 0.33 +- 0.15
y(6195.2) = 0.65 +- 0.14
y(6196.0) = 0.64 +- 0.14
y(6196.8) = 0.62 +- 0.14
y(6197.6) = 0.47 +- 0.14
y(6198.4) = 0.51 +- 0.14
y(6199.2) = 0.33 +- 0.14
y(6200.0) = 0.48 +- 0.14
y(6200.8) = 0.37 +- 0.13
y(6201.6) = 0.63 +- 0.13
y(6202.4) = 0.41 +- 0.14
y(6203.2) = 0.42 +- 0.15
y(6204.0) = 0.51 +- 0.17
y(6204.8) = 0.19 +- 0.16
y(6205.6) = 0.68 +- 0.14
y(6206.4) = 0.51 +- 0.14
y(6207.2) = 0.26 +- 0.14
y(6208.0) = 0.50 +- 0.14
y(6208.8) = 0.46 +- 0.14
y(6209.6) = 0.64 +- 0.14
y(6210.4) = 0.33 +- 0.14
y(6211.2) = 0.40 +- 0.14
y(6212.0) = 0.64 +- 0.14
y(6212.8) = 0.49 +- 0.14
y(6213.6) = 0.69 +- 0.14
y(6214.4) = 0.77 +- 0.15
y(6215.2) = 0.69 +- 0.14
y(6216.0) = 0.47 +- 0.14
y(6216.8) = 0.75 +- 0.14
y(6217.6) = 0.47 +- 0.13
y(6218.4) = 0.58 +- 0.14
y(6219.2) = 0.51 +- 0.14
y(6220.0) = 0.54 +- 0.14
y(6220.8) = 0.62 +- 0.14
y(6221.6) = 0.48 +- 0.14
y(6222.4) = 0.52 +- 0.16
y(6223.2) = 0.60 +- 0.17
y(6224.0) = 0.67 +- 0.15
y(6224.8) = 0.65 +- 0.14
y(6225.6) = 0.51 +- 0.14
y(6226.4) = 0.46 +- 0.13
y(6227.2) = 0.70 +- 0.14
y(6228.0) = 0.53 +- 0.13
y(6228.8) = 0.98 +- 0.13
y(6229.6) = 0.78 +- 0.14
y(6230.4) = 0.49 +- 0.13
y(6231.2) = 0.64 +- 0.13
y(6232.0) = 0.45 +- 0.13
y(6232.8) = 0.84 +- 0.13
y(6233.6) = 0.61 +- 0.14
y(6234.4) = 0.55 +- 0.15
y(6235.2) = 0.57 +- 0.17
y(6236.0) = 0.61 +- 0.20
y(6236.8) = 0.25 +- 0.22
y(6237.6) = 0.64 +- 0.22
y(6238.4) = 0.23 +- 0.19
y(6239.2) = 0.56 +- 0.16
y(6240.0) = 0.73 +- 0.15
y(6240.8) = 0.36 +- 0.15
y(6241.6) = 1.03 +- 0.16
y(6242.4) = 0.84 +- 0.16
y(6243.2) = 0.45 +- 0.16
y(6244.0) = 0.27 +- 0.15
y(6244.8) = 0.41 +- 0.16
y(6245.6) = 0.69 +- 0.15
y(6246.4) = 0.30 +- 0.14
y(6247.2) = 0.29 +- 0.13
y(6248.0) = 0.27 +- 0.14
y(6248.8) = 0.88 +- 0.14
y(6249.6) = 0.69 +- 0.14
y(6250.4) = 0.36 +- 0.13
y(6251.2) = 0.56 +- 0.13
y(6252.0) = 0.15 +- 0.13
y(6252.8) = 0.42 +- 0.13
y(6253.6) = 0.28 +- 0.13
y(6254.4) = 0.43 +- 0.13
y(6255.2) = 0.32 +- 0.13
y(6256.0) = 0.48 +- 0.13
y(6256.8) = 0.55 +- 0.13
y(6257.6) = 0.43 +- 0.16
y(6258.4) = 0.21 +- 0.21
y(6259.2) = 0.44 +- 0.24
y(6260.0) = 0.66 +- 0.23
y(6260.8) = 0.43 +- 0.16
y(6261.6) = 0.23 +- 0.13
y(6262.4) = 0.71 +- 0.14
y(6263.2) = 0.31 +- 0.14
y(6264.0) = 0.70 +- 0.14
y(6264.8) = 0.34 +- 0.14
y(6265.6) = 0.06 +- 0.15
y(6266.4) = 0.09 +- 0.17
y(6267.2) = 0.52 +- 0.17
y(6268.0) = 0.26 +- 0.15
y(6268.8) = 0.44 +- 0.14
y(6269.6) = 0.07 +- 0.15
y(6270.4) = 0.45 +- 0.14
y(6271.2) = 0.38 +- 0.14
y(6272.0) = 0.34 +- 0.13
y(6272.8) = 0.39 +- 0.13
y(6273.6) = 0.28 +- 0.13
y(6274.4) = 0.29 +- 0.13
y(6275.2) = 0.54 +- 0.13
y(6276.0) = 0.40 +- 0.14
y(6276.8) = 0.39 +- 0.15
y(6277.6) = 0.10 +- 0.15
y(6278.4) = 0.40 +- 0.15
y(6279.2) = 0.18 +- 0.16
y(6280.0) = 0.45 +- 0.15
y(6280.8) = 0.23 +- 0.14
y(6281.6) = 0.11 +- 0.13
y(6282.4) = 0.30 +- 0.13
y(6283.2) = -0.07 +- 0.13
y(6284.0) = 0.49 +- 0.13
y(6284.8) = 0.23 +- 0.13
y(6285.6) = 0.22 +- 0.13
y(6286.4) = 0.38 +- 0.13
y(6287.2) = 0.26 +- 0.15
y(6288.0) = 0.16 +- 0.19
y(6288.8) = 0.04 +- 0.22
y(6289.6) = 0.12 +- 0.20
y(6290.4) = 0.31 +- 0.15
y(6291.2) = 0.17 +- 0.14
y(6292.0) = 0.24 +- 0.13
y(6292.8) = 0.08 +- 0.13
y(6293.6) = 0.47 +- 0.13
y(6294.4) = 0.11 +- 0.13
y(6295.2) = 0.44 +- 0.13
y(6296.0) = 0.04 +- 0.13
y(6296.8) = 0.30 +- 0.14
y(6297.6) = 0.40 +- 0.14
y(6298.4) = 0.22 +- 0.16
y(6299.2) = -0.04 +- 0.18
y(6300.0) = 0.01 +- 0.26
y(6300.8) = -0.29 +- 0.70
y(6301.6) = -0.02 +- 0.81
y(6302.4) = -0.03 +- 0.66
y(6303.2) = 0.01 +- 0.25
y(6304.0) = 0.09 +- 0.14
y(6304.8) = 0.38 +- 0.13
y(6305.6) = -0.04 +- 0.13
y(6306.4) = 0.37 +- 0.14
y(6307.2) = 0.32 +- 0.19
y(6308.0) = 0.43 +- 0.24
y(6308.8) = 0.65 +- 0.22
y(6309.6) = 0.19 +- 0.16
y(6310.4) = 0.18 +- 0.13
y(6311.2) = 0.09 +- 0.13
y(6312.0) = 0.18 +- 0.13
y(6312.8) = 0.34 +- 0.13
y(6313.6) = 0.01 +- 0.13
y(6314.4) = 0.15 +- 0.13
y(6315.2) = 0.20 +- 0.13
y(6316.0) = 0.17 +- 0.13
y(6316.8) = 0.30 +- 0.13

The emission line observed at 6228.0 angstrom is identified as C IV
